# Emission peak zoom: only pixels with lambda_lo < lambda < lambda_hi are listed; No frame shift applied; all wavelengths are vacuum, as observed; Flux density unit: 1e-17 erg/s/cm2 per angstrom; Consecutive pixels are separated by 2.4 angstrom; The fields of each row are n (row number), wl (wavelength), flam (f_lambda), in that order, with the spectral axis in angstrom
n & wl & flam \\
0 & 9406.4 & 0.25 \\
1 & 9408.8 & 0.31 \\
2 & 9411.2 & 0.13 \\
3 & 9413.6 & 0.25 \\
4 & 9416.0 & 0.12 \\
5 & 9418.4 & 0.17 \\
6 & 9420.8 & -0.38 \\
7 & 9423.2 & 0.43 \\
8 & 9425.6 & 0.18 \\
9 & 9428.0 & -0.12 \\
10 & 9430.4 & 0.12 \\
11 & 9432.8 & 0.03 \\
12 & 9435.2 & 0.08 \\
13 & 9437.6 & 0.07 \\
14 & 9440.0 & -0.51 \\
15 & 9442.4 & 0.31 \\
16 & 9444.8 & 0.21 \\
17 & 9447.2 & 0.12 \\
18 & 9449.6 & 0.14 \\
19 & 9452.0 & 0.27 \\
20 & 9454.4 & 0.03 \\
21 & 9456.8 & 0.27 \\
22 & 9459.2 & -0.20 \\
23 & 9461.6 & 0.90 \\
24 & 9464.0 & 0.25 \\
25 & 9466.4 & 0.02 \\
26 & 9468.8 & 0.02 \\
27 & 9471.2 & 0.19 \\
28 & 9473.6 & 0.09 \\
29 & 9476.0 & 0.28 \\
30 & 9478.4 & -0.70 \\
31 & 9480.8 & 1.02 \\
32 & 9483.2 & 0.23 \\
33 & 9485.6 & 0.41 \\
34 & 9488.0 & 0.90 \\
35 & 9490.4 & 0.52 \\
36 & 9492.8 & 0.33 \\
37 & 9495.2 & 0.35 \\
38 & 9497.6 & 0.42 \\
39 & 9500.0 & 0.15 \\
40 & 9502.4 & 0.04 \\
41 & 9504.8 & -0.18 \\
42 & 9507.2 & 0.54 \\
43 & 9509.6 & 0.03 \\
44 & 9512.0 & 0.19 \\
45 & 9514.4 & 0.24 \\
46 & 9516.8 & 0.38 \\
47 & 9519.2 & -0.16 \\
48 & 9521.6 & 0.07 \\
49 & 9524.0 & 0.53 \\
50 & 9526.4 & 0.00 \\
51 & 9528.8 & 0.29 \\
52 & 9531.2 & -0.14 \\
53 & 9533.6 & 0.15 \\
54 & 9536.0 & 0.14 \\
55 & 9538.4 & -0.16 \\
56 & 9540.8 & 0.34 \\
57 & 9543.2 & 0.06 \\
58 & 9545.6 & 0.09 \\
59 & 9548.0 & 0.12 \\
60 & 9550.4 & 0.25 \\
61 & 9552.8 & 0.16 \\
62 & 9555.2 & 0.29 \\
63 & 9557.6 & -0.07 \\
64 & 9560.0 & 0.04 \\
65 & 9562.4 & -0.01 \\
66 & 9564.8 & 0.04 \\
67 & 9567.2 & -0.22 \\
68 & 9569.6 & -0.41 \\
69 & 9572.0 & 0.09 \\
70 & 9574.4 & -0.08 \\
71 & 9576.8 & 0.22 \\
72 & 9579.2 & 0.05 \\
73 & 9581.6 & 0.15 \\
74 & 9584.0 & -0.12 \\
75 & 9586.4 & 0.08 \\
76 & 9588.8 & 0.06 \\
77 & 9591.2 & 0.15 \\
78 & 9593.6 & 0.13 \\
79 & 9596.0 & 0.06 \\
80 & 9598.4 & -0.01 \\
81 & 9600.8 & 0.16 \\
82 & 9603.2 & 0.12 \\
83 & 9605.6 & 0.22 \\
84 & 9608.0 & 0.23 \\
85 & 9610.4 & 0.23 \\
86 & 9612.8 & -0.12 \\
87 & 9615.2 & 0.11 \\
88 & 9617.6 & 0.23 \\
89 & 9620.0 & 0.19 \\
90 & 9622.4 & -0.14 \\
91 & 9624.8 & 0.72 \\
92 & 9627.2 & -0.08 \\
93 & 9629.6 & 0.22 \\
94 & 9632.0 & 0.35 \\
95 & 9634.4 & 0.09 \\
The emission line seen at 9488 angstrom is H-beta 4861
